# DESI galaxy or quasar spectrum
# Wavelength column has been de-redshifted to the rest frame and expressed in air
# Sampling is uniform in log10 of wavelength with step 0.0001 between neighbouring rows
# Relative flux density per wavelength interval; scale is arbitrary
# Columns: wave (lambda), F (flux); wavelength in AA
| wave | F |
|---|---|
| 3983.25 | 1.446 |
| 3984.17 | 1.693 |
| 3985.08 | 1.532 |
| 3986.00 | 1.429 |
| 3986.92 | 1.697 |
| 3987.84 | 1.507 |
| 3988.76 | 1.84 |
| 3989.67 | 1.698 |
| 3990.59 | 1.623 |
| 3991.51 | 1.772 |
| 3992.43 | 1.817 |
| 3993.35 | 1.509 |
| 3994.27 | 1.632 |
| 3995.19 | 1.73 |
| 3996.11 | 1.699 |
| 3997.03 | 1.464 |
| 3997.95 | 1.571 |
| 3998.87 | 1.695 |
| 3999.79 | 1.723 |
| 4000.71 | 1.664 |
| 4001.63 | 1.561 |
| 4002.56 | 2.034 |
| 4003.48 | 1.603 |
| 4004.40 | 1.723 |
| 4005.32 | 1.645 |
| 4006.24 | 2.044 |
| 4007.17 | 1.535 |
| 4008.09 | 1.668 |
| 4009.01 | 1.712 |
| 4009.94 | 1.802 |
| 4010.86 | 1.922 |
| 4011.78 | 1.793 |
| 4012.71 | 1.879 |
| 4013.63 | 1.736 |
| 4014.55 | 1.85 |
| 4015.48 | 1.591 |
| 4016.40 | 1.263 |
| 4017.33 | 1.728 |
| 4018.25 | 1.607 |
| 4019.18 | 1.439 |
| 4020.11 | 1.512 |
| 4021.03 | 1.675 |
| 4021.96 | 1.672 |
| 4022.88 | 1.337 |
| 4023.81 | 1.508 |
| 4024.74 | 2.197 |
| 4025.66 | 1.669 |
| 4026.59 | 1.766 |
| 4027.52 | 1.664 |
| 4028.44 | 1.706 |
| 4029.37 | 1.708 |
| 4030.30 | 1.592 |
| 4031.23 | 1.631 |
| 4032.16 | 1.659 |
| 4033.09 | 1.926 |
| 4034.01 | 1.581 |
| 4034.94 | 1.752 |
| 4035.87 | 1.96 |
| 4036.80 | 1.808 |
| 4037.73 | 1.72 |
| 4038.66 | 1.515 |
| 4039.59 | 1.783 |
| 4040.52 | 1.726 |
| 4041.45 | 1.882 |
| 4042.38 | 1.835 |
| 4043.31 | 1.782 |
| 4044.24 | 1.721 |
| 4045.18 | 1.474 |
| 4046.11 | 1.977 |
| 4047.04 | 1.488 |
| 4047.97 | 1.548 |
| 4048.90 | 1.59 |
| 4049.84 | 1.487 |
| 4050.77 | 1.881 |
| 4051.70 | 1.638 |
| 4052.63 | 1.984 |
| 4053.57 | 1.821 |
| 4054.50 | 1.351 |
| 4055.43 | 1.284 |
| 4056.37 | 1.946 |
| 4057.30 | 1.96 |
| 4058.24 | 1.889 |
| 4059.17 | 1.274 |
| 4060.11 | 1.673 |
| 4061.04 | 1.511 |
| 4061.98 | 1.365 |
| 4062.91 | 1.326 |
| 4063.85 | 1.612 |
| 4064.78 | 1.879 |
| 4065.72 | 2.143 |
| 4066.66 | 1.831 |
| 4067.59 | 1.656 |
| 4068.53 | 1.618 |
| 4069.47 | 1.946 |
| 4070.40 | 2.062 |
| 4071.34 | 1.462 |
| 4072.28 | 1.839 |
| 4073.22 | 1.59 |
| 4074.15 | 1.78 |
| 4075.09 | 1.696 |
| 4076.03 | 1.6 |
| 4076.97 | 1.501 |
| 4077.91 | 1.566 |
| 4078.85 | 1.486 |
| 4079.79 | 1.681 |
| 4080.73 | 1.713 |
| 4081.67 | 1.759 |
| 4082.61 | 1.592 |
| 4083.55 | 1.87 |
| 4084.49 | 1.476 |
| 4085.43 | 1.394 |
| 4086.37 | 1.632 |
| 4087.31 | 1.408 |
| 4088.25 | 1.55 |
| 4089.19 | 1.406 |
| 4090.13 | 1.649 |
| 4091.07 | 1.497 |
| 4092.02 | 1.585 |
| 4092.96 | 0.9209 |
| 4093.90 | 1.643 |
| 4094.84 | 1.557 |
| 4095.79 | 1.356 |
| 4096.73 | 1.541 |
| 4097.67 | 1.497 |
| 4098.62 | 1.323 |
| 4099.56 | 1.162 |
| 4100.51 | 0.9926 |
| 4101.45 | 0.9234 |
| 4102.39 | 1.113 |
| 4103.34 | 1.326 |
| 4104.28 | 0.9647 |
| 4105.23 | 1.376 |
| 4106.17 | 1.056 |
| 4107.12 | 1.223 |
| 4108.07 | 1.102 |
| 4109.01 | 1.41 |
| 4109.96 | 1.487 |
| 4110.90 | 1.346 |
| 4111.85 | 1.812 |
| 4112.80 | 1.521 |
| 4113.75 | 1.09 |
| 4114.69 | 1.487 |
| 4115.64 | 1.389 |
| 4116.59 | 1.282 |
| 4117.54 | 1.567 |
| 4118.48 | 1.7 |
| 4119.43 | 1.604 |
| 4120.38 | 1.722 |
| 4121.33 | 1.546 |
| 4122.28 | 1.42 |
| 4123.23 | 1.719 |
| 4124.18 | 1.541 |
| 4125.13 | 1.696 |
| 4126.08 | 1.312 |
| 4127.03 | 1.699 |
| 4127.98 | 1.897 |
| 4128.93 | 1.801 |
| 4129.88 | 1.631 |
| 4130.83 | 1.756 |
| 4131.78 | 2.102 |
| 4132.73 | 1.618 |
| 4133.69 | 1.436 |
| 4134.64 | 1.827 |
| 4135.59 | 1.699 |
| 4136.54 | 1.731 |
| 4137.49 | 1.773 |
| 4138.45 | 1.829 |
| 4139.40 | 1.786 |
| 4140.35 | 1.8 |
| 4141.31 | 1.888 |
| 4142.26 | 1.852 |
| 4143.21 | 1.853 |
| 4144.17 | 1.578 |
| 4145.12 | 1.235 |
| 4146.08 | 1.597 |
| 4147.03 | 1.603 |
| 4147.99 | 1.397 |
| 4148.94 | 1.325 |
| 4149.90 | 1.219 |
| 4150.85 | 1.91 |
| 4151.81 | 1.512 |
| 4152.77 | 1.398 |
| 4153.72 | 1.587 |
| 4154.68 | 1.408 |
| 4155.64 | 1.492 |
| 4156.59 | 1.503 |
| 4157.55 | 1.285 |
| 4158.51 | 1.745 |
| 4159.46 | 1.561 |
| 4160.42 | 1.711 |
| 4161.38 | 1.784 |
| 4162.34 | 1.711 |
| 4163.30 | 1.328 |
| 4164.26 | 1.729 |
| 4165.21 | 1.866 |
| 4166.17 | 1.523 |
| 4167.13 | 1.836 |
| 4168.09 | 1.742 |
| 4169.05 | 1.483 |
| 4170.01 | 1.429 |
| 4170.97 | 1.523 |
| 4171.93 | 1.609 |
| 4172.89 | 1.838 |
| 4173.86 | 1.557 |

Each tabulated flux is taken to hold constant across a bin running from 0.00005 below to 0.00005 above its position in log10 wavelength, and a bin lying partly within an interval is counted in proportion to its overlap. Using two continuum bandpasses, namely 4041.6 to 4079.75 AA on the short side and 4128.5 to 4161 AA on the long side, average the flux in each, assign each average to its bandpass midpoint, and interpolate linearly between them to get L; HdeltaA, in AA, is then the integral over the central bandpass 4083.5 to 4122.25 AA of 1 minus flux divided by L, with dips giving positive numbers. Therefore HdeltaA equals 6.01 AA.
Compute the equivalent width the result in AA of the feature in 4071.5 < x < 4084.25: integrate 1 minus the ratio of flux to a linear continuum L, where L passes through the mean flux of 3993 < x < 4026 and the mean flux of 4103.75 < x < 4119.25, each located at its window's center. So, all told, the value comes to -1.6 AA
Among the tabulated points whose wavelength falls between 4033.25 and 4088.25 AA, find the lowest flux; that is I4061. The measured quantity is 1.274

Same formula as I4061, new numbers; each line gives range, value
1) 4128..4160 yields 1.219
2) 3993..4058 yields 1.263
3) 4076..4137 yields 0.9209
